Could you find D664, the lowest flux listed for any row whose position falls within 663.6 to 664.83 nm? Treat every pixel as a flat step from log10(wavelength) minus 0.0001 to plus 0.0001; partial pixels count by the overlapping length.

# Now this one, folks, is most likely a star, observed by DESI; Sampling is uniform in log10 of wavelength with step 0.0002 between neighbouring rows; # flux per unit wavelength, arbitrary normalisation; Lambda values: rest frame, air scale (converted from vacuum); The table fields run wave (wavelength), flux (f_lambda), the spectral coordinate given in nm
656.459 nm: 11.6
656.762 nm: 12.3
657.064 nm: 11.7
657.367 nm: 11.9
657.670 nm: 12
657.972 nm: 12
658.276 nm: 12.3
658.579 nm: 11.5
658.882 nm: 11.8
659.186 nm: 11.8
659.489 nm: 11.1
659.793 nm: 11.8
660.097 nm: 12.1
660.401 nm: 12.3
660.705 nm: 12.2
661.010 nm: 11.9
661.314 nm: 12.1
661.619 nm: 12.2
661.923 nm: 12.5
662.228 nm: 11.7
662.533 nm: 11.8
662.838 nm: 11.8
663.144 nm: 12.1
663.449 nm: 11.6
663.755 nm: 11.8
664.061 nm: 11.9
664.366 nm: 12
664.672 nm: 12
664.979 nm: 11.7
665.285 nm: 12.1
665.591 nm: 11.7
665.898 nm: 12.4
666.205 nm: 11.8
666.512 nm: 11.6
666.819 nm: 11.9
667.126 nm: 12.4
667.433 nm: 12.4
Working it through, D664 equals 11.8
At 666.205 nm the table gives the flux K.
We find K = 11.8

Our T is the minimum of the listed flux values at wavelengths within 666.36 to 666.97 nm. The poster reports 11.6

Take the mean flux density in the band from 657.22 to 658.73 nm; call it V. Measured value 11.9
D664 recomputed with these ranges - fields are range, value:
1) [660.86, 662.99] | 11.7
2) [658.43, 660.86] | 11.1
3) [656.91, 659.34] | 11.5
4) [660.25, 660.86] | 12.2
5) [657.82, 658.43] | 12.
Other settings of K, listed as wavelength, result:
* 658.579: 11.5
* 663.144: 12.1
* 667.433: 12.4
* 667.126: 12.4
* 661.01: 11.9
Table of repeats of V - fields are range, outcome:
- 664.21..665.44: 12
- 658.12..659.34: 11.8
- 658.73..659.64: 11.6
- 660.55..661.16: 12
